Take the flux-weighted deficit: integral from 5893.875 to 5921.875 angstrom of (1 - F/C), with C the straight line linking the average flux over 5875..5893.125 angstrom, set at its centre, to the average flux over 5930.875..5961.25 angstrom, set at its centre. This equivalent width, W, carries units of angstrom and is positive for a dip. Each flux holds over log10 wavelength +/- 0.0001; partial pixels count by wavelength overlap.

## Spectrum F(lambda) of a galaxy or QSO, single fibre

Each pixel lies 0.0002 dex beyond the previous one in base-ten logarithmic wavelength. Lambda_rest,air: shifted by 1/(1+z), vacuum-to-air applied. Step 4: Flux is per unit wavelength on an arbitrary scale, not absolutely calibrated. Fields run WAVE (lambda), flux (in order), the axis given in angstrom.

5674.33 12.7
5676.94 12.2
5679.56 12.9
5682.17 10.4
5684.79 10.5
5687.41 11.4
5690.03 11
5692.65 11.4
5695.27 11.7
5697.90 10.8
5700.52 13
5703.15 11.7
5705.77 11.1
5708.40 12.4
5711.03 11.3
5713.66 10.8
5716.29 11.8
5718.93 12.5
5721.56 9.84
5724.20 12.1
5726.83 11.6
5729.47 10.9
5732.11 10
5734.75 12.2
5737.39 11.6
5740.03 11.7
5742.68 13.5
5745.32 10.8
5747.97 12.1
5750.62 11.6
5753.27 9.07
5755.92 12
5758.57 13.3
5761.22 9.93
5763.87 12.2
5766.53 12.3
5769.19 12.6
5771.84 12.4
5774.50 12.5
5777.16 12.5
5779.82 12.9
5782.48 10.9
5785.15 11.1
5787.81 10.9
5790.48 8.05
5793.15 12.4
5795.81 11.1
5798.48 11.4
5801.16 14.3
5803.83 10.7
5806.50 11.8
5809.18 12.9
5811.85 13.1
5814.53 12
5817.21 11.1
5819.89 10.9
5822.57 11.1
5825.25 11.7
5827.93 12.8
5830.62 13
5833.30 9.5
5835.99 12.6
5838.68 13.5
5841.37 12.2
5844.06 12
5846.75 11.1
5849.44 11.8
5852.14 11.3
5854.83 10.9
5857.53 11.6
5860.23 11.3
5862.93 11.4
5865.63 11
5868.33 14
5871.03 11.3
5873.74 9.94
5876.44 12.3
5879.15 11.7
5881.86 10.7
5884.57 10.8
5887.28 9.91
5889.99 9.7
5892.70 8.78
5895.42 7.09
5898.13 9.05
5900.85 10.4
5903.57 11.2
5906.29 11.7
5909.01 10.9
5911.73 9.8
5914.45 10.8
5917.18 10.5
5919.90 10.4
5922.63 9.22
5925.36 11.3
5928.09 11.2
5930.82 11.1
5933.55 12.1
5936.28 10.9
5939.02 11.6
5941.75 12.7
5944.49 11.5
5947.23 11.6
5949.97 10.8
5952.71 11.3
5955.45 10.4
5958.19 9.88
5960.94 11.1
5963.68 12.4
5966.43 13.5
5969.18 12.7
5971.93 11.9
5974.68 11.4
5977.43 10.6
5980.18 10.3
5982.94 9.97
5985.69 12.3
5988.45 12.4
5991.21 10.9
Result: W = 1.88 angstrom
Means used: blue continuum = 10.6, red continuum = 11.3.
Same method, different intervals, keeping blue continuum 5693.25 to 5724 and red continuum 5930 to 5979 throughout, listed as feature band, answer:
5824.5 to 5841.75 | -1.0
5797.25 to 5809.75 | -0.7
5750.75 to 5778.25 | -0.7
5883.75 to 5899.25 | 3.2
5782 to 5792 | 1.1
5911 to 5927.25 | 1.6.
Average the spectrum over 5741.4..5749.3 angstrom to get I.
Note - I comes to 12.1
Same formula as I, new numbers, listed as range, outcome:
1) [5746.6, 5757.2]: 11.2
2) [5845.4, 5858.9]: 11.3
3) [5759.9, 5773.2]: 11.9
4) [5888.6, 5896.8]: 8.54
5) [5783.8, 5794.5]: 10.6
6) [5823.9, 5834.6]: 11.8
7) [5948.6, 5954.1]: 11.1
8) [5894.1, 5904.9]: 9.44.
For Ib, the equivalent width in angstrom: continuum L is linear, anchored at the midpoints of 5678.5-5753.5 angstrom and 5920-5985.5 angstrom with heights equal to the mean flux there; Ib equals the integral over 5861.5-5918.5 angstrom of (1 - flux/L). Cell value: 3.6 angstrom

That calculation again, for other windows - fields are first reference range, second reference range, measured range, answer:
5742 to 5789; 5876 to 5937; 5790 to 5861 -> -3.4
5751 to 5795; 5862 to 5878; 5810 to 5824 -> -0.1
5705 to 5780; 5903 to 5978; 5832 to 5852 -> -0.6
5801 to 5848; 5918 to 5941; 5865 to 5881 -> -0.3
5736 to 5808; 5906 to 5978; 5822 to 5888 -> -0.7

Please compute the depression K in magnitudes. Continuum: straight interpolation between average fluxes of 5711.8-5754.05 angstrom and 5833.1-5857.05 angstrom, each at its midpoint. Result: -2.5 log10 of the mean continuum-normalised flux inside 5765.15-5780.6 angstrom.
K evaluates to -0.09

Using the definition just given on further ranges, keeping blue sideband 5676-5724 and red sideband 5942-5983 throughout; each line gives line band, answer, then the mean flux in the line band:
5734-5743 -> -0.06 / 12.1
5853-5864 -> 0.01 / 11.3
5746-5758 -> 0.02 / 11.3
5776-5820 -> -0.02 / 11.7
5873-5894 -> 0.09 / 10.5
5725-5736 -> 0.03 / 11.2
